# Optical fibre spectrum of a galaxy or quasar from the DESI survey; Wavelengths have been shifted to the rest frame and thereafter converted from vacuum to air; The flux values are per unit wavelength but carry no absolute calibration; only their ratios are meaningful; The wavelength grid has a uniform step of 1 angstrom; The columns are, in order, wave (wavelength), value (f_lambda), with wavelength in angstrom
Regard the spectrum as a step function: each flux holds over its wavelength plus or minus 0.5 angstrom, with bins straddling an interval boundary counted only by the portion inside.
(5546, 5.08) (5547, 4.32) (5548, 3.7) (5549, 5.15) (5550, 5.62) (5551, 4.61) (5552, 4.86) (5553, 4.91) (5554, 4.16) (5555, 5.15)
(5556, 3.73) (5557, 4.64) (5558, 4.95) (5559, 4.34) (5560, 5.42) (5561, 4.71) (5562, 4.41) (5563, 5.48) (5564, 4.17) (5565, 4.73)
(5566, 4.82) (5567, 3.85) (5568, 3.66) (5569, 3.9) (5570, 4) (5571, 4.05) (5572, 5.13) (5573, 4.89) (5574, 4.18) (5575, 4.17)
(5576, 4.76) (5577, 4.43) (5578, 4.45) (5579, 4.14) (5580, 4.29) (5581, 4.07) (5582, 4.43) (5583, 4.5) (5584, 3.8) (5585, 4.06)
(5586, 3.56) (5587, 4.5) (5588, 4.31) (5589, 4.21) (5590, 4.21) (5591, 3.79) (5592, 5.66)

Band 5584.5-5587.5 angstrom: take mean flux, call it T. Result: 4.04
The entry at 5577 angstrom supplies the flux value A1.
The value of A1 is 4.43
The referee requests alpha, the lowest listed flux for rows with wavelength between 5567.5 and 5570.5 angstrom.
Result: 3.66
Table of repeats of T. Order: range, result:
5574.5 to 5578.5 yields 4.45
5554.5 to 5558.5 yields 4.62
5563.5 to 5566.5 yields 4.57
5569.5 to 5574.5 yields 4.45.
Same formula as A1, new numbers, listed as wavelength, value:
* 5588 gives 4.31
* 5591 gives 3.79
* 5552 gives 4.86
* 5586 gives 3.56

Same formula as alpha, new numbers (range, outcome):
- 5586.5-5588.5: 4.31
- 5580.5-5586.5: 3.56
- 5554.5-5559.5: 3.73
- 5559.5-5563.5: 4.41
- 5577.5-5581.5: 4.07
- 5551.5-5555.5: 4.16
